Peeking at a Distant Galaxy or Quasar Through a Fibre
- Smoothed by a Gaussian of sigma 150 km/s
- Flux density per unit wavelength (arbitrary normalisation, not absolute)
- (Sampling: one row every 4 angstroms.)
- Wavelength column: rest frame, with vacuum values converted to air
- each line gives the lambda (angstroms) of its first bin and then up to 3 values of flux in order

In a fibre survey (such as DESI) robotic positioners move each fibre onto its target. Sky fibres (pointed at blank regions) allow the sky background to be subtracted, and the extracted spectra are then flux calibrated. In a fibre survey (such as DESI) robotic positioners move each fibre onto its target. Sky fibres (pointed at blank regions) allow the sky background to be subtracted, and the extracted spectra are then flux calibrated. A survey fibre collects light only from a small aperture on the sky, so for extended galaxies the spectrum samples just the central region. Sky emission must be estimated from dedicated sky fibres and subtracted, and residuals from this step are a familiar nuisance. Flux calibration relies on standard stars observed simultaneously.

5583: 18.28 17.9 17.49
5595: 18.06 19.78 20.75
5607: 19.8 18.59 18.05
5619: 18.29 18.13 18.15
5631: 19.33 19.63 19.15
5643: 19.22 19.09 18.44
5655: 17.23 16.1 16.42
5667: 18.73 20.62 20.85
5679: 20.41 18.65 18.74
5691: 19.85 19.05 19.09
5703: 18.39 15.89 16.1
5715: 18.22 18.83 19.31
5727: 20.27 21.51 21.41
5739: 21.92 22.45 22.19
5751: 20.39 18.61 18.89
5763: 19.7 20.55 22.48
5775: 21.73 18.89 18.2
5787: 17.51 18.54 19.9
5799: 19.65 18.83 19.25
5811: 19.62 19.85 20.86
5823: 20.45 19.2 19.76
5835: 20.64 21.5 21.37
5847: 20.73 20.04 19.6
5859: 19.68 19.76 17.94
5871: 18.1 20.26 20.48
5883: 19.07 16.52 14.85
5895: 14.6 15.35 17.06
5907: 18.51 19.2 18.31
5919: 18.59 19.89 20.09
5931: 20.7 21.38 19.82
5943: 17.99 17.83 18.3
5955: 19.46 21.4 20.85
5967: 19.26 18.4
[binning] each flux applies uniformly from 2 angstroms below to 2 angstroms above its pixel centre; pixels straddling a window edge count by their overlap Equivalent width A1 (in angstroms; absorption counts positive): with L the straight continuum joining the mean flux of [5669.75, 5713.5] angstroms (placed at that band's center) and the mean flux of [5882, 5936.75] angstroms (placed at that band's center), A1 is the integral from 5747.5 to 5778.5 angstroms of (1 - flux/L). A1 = -2.9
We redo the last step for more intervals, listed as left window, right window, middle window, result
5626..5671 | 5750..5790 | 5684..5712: 0.99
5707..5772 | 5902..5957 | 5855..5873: 0.44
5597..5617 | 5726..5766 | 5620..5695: 4.02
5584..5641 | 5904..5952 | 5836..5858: -1.75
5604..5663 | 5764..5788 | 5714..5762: -1.91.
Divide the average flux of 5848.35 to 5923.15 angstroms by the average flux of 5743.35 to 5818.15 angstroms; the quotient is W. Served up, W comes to 0.92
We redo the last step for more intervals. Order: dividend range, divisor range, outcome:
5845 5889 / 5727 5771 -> 0.93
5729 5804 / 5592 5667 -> 1.09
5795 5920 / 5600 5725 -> 1.02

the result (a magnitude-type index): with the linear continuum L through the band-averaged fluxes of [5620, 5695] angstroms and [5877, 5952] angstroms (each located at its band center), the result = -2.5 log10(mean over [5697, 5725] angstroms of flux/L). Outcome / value 0.04 mag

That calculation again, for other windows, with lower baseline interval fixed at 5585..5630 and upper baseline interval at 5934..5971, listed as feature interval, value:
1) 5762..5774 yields -0.11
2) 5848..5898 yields 0.05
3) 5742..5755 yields -0.12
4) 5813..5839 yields -0.06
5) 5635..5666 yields 0.04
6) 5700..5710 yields 0.10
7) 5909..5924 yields 0.03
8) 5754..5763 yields 0.00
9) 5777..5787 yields 0.04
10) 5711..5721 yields 0.05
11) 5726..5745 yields -0.14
